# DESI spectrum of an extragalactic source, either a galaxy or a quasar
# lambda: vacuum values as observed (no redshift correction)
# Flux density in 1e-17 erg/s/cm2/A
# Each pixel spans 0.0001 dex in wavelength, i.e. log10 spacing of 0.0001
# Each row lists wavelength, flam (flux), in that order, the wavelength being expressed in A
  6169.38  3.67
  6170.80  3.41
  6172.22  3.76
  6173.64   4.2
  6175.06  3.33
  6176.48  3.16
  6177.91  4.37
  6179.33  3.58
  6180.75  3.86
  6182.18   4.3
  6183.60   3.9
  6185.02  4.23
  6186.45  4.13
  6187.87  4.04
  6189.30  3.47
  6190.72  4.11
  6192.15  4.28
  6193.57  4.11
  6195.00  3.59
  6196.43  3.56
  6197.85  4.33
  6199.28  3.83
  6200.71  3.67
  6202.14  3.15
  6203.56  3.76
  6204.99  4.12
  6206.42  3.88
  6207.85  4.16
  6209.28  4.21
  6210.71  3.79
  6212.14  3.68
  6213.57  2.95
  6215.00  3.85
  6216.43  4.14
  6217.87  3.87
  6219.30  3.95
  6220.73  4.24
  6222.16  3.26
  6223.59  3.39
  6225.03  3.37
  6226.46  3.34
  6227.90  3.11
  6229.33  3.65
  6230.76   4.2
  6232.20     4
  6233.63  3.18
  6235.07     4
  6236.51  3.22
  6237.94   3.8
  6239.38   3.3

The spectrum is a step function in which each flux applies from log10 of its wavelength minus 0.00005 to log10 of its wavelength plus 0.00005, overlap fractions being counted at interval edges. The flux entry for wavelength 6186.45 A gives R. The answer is 4.13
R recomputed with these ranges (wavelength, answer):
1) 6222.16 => 3.26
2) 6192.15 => 4.28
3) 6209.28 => 4.21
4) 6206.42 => 3.88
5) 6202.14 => 3.15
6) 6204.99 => 4.12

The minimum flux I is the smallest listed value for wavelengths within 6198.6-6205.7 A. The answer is 3.15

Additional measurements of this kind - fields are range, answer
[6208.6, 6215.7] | 2.95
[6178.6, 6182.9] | 3.58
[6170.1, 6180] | 3.16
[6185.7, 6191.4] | 3.47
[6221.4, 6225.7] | 3.26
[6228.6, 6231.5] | 3.65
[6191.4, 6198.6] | 3.56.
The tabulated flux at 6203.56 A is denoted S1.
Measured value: 3.76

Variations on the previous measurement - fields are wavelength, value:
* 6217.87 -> 3.87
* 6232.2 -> 4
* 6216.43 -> 4.14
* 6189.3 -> 3.47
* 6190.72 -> 4.11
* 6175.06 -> 3.33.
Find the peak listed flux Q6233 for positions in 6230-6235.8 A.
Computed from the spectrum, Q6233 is 4.2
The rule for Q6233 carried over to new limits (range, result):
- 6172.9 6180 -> 4.37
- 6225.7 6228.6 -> 3.34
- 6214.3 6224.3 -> 4.24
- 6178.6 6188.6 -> 4.3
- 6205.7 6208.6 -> 4.16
